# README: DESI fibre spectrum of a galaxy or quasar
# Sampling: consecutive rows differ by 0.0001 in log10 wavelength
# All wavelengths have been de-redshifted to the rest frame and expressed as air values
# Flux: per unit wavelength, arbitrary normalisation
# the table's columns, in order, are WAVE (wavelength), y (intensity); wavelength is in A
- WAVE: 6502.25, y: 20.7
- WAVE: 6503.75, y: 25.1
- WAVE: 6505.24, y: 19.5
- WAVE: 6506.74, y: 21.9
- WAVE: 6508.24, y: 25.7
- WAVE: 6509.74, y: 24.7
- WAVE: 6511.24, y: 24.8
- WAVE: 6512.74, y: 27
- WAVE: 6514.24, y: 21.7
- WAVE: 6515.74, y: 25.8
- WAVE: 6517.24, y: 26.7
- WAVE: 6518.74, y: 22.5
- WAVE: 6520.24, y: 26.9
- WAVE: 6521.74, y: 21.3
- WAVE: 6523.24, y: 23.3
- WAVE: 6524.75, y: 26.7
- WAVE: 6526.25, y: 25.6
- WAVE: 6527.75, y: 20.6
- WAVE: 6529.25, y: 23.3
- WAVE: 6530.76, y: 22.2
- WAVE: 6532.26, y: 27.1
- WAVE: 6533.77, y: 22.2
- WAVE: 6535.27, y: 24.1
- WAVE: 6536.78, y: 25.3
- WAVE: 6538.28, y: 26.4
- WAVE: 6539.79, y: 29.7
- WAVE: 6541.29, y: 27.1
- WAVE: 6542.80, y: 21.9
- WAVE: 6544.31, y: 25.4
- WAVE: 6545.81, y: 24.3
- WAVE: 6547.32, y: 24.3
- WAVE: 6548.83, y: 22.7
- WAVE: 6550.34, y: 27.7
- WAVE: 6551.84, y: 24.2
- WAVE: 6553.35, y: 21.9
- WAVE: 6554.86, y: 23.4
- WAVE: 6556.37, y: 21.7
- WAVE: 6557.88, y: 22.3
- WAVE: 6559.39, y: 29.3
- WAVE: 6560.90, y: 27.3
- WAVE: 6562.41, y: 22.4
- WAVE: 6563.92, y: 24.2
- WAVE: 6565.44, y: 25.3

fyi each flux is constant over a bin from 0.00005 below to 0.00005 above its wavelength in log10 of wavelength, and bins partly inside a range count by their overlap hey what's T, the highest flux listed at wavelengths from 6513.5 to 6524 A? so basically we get 26.9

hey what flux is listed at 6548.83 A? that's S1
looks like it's 22.7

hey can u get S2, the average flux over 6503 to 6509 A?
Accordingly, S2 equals 23.1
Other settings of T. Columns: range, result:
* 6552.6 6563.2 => 29.3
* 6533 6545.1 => 29.7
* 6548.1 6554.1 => 27.7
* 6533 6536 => 24.1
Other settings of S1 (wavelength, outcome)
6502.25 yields 20.7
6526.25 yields 25.6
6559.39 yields 29.3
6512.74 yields 27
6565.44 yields 25.3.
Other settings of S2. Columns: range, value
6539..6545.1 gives 26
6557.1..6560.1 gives 25.7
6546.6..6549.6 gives 23.5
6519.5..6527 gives 24.8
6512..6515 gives 24.3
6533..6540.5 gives 25.5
